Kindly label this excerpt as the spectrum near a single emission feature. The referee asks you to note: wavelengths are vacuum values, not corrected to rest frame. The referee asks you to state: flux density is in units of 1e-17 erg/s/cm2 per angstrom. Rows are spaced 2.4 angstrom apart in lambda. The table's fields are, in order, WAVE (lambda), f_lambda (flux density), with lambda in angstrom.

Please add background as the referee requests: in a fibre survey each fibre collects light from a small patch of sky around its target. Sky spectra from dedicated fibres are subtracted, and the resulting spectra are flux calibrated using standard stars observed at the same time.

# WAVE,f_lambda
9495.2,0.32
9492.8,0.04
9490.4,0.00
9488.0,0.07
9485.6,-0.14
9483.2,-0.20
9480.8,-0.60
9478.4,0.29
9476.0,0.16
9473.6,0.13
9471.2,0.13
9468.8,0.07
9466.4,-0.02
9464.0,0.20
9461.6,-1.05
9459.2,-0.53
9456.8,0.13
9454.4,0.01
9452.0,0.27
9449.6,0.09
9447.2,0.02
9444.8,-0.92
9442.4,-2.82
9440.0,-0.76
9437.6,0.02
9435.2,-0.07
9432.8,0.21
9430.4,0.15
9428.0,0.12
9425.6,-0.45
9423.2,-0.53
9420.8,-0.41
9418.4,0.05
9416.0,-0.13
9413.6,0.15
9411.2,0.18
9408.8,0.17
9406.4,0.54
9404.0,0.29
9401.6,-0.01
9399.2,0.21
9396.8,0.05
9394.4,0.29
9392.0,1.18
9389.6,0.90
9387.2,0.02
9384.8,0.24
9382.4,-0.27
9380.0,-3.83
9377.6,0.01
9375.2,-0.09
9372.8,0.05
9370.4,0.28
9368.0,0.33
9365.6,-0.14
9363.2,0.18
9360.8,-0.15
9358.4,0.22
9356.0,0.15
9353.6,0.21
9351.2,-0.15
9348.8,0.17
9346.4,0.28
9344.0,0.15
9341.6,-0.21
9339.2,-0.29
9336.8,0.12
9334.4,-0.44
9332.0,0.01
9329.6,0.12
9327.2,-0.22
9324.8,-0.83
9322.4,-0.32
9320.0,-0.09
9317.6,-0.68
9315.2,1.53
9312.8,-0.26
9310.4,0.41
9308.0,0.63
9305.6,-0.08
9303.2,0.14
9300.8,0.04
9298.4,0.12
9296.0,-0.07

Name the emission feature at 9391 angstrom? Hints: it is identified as H-beta 4861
